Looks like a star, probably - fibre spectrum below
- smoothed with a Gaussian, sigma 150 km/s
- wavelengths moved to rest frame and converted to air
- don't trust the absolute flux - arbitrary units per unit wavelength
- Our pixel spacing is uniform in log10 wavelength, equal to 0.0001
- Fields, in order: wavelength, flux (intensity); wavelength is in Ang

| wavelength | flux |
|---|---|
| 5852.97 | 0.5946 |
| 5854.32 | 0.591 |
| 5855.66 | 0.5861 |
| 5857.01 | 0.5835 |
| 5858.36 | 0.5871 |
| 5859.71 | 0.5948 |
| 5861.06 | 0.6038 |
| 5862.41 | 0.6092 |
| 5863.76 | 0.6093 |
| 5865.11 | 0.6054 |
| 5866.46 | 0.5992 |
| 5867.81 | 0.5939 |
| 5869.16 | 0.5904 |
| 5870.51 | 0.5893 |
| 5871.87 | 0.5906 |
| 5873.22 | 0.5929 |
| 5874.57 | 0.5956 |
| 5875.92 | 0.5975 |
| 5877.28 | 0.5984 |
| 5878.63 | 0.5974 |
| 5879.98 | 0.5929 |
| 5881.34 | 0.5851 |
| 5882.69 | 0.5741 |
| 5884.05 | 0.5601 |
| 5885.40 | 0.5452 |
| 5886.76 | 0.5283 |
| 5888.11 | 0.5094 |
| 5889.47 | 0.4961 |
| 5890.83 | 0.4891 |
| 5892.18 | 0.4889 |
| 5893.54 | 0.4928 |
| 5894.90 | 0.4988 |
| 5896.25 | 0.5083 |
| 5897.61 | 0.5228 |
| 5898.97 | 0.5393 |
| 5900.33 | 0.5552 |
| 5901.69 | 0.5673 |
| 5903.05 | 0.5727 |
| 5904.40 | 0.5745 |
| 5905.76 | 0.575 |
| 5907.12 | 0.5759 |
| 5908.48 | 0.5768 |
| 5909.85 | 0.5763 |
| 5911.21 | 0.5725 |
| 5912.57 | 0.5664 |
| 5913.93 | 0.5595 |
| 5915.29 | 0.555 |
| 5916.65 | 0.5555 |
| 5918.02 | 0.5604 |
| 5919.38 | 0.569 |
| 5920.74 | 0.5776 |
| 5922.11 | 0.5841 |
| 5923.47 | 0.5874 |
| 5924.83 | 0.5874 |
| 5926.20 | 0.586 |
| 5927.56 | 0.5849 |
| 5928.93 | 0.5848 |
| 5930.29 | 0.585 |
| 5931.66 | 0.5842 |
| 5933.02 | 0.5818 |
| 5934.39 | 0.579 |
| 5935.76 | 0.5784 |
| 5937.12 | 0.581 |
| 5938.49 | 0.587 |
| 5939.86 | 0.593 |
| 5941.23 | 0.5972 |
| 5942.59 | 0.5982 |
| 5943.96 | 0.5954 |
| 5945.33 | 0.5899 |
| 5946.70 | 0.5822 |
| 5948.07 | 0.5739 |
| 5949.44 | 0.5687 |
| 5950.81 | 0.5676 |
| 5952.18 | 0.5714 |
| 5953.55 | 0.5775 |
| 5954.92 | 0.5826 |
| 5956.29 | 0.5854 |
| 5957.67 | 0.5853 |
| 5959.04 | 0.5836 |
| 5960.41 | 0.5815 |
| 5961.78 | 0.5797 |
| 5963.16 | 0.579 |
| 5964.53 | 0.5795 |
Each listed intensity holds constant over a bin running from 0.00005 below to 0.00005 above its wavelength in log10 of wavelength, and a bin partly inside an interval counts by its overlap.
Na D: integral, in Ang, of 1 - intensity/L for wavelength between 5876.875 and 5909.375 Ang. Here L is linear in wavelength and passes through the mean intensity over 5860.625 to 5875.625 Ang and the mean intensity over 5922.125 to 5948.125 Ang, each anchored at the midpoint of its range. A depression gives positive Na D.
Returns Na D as 2.6 Ang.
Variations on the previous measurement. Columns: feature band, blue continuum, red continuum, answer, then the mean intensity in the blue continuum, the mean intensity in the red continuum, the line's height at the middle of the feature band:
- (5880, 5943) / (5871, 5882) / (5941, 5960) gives 2.9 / 0.593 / 0.583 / 0.588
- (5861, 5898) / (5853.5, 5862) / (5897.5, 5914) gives 1.1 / 0.592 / 0.566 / 0.58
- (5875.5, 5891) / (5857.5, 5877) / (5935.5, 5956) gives 1.0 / 0.597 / 0.583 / 0.594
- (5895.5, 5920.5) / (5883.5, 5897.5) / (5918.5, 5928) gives -0.5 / 0.512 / 0.582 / 0.549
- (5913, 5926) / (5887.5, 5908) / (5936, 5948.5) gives -0.3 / 0.532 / 0.589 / 0.56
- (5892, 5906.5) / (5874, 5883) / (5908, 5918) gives 1.0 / 0.592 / 0.565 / 0.576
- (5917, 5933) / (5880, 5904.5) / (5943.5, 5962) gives -0.6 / 0.534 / 0.58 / 0.559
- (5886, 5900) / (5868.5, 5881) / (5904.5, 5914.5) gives 1.8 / 0.593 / 0.572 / 0.582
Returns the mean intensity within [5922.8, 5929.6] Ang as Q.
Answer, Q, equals 0.586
